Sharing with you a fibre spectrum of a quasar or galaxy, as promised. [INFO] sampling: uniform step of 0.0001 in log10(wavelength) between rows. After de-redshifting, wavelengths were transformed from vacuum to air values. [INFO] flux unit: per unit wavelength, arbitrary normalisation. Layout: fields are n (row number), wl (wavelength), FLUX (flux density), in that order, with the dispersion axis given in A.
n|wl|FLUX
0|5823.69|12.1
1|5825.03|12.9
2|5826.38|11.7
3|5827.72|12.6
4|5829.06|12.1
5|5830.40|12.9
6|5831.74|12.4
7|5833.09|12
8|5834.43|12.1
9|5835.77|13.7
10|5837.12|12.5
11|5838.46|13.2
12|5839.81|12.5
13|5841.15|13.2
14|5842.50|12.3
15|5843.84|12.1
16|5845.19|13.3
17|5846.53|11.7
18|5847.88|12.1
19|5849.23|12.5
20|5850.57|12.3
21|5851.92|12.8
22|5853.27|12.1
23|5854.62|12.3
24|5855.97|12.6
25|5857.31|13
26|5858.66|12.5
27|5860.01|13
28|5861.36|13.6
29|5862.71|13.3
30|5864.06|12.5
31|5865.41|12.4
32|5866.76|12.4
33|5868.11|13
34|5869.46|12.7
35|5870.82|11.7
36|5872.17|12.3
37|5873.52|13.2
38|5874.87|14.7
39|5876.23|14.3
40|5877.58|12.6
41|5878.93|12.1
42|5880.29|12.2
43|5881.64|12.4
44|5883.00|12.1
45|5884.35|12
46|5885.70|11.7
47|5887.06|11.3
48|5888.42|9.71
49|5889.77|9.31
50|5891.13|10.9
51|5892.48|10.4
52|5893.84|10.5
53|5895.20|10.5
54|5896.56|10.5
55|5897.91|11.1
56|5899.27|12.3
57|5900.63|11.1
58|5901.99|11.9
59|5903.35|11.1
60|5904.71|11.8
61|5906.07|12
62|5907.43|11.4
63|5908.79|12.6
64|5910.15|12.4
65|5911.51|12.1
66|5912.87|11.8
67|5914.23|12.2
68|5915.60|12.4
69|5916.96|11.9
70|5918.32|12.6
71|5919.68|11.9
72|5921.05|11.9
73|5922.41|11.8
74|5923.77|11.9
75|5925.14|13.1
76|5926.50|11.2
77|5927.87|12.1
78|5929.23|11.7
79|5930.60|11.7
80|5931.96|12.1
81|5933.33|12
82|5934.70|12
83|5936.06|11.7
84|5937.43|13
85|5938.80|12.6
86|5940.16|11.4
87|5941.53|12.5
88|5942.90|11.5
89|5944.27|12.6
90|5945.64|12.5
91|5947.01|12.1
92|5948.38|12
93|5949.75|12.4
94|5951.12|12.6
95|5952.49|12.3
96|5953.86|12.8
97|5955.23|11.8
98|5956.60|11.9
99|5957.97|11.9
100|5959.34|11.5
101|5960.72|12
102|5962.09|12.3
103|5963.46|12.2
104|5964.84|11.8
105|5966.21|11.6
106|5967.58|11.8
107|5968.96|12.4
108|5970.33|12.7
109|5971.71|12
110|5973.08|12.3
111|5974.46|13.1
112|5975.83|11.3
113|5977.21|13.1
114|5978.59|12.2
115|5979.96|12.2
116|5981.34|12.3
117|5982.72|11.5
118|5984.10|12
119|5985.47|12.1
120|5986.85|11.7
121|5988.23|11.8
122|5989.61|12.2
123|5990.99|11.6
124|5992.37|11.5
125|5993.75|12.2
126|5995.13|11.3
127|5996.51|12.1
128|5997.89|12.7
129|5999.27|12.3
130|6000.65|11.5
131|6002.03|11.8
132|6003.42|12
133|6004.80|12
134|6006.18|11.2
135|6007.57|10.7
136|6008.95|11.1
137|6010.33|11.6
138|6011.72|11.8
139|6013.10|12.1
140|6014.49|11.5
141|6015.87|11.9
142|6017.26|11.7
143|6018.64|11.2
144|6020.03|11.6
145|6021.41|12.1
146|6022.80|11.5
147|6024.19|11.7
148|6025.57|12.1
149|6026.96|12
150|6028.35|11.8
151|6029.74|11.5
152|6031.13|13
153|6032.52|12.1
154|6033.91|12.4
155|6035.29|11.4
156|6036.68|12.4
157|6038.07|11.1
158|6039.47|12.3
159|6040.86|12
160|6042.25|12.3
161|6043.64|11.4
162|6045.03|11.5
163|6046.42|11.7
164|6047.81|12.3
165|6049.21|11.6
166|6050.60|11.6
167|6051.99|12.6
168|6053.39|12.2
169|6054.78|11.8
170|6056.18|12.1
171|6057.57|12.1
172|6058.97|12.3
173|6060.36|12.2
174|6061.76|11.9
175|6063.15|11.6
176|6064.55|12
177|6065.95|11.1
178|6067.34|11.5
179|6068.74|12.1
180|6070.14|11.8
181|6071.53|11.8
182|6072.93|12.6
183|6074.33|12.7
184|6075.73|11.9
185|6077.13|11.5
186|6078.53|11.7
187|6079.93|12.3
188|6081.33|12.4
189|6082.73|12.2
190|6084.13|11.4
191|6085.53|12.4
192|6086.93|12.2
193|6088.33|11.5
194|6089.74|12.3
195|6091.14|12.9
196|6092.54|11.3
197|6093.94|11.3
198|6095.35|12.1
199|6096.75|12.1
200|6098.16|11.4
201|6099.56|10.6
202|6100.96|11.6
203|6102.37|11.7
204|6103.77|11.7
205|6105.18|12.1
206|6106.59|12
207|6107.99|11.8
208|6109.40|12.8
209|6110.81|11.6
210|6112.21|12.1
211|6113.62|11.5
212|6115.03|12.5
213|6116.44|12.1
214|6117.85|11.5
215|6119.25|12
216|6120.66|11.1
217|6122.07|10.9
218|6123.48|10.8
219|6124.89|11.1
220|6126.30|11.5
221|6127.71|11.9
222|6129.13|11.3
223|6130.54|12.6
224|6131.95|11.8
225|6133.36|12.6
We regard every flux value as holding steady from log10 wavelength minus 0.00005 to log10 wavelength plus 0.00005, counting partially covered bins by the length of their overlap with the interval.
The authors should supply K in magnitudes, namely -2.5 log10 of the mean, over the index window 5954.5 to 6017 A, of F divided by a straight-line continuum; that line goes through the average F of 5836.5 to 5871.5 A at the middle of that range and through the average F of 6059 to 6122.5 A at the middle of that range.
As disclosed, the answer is 0.02 mag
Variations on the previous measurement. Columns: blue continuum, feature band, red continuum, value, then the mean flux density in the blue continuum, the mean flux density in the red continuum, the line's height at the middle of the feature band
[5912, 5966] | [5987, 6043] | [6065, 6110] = 0.02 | 12.1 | 11.9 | 12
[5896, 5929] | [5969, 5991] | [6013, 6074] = -0.02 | 11.9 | 11.9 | 11.9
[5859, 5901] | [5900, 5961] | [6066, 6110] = -0.01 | 12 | 11.9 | 12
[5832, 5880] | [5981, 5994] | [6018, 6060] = 0.02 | 12.7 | 11.9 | 12.1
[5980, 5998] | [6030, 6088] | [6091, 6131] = -0.02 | 11.9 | 11.7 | 11.8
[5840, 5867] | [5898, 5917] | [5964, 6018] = 0.04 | 12.6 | 11.9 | 12.3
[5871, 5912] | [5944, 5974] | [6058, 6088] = -0.03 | 11.7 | 12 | 11.8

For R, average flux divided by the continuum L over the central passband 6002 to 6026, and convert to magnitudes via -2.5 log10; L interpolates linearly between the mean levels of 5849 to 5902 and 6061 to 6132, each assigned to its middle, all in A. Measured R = 0.03 mag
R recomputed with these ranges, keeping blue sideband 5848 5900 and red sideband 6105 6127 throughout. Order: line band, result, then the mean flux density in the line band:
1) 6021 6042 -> -0.01 mag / 12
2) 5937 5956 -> -0.03 mag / 12.3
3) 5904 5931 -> 0.00 mag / 12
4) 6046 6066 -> -0.01 mag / 12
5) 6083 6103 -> 0.00 mag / 11.8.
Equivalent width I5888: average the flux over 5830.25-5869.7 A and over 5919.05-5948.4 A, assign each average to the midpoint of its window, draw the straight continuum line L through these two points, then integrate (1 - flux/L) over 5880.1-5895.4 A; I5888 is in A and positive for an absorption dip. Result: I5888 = 1.62 A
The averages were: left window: 12.6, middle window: 11.1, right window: 12.1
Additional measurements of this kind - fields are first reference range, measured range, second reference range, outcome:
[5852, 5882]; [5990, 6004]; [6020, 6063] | 0.30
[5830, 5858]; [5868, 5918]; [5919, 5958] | 1.97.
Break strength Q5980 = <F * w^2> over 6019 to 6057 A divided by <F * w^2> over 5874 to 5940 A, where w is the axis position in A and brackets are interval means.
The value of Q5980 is 1.1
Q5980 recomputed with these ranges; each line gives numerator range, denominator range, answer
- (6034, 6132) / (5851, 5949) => 1.04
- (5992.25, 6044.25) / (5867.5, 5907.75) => 1.05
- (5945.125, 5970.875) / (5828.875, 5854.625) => 1.01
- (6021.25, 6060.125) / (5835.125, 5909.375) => 1.04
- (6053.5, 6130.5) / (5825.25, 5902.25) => 1.05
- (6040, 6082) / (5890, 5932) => 1.08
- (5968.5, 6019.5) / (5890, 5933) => 1.05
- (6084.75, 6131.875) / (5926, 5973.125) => 1.03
